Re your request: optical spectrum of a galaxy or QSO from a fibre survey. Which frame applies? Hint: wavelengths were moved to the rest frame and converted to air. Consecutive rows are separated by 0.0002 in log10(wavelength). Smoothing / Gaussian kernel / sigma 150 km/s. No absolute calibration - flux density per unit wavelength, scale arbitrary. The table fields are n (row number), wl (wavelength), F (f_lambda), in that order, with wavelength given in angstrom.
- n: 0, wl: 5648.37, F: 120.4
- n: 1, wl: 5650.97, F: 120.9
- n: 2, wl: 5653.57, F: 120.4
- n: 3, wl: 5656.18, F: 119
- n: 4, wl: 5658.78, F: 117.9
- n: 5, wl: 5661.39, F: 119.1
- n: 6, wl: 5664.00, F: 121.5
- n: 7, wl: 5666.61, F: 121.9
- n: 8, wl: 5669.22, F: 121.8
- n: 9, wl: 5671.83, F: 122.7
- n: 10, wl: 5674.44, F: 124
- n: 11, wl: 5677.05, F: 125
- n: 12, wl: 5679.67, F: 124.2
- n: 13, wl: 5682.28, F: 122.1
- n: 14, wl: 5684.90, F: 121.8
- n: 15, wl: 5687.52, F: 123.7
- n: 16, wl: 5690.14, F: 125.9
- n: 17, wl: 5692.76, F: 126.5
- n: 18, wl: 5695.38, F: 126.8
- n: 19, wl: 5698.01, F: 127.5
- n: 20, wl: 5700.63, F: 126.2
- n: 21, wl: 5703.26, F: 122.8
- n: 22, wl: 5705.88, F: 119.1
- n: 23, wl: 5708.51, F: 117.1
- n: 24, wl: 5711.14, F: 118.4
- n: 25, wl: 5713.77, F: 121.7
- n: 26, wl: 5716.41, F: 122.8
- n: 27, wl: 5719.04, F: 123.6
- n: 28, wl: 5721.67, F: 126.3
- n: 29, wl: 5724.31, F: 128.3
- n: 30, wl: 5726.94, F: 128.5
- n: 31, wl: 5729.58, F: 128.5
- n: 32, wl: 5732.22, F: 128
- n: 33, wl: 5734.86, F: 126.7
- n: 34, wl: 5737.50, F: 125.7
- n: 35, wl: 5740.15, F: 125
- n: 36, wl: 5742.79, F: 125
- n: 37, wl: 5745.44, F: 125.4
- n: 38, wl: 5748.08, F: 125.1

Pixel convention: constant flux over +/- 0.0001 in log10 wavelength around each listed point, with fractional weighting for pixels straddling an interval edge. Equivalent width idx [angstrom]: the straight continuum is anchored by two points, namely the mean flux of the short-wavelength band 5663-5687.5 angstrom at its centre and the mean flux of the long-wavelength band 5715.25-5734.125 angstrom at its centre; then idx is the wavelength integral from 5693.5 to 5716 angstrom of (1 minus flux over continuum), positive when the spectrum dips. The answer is 0.46 angstrom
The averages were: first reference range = 123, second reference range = 127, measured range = 123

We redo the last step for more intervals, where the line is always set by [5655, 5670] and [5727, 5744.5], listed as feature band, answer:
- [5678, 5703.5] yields -0.46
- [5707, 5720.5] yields 0.42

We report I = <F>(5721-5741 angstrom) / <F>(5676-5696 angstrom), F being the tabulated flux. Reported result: 1.02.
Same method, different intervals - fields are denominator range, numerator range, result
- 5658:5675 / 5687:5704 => 1.04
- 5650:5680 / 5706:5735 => 1.02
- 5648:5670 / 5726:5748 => 1.05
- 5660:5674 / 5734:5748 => 1.03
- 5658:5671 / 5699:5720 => 1.01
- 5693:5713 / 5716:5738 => 1.03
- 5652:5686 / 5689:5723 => 1.01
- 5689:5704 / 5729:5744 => 1.00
